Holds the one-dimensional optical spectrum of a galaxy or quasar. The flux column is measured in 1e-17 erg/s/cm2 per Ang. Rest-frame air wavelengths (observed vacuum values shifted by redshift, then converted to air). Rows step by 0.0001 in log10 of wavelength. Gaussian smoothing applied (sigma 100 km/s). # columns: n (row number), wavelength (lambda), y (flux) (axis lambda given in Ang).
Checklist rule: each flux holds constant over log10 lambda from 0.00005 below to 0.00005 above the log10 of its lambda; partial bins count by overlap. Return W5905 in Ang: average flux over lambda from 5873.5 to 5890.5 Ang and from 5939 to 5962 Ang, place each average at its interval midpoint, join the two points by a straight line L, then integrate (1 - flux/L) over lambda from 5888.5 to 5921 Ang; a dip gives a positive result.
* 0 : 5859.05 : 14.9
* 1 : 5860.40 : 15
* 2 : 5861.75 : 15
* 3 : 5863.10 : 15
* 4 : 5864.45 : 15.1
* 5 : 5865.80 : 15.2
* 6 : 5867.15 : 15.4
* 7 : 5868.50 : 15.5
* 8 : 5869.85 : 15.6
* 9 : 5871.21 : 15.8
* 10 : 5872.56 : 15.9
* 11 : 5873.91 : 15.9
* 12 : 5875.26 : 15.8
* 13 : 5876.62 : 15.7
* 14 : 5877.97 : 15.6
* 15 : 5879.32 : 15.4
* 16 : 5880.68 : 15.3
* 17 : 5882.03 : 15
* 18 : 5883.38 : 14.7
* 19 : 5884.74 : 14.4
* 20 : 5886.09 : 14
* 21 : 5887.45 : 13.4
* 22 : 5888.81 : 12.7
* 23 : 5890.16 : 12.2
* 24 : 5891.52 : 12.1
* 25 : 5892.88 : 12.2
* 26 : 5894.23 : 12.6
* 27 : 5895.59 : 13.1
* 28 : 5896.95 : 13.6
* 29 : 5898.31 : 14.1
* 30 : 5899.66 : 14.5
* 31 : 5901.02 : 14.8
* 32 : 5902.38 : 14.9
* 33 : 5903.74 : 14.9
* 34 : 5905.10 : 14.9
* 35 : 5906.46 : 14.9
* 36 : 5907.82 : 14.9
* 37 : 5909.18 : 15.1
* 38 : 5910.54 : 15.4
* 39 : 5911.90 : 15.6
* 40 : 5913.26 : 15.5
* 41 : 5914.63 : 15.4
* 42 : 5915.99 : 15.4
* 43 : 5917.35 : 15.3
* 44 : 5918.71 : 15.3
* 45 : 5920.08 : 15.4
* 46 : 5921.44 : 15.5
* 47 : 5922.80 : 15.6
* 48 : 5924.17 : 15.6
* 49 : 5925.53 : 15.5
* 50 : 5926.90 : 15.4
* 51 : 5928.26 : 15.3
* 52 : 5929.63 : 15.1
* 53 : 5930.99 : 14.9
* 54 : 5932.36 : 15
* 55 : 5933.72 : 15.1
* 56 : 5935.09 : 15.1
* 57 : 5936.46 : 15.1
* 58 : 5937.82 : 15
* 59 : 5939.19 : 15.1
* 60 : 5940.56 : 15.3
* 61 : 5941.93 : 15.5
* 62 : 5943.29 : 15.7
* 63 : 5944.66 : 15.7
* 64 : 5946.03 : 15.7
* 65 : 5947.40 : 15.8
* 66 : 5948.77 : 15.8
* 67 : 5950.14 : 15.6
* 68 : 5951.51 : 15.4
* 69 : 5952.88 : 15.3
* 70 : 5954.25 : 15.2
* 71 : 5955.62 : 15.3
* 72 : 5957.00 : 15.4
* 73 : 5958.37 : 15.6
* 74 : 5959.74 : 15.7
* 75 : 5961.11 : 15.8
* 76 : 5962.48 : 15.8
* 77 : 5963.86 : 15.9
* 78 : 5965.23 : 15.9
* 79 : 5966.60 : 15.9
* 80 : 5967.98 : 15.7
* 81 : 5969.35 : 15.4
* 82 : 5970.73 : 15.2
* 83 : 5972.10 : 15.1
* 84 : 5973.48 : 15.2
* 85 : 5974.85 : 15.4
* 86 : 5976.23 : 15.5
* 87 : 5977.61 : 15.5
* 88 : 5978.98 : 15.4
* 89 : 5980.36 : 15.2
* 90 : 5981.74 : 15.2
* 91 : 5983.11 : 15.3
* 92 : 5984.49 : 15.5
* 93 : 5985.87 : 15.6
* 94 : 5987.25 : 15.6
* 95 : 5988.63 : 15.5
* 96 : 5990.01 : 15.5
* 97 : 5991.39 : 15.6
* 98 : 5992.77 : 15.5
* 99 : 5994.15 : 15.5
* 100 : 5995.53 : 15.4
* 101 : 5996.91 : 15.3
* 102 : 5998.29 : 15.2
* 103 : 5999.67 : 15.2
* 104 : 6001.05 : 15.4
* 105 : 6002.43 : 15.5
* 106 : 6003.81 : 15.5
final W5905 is 1.2 Ang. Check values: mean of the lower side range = 14.7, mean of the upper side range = 15.5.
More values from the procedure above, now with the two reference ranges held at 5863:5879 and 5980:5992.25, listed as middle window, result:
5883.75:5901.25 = 2.5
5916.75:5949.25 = 0.3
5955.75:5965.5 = -0.1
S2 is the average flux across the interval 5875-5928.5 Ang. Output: 14.7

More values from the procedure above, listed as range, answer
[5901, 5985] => 15.4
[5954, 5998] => 15.5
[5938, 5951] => 15.6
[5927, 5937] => 15.1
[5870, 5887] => 15.3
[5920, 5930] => 15.4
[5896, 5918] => 14.9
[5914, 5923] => 15.4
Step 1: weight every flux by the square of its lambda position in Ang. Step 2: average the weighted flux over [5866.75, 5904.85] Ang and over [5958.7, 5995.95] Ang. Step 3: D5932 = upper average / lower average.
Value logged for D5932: 1.1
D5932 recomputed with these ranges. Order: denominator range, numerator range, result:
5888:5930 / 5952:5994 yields 1.08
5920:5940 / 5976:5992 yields 1.03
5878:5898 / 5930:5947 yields 1.14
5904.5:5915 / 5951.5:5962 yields 1.03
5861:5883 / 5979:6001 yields 1.04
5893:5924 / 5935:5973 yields 1.06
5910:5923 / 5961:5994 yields 1.02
